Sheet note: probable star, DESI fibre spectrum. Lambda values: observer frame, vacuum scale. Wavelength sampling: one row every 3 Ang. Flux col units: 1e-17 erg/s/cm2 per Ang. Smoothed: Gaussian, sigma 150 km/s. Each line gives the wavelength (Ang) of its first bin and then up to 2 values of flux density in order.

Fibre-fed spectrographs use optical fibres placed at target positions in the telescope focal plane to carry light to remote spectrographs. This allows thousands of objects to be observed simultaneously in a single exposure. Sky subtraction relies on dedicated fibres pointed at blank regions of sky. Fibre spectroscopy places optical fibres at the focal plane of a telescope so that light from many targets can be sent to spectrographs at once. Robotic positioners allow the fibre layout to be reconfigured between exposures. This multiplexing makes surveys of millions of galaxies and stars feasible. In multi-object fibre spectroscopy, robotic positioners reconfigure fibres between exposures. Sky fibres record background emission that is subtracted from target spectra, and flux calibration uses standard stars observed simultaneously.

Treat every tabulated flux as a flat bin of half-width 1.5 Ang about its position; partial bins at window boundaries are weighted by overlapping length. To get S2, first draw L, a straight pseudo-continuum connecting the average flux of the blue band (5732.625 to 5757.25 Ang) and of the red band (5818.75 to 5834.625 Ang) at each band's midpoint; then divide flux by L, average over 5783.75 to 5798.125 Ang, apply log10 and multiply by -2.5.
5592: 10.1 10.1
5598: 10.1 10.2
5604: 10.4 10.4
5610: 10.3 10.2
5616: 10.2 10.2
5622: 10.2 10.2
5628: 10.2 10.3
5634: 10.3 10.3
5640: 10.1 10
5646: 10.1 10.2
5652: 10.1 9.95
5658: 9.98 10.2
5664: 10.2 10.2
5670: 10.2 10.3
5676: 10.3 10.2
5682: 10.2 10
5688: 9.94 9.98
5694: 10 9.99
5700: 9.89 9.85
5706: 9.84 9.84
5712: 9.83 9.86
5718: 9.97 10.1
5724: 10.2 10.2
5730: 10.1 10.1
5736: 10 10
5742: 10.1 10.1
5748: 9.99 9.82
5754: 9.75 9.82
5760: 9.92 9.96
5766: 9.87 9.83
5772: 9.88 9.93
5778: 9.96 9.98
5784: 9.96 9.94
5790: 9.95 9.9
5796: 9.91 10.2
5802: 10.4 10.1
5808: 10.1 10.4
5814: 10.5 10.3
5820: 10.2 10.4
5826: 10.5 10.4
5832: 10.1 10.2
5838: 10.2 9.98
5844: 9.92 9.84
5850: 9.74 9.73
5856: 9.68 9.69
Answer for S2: 0.02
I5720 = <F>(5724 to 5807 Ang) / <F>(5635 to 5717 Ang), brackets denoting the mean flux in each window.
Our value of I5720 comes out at 1.0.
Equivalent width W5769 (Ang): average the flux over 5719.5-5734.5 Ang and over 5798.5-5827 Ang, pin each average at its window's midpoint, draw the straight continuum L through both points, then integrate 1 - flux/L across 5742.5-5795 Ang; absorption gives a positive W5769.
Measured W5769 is 1.6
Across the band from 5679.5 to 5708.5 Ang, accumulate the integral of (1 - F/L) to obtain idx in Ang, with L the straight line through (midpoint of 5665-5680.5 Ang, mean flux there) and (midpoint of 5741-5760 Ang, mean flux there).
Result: 0.5 Ang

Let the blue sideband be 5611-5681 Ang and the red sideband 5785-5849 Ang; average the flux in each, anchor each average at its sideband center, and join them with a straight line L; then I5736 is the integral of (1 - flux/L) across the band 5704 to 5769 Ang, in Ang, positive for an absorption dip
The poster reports 1.30 Ang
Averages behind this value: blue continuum 10.2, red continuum 10.2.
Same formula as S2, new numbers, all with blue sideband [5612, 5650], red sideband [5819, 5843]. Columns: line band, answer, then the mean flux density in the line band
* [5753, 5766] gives 0.04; 9.87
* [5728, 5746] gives 0.02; 10.1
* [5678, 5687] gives 0.01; 10.1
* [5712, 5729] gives 0.02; 10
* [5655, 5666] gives 0.01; 10.1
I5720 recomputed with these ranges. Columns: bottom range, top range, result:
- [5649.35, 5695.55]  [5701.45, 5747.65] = 0.99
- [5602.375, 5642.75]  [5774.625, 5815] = 0.98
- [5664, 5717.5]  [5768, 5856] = 1.01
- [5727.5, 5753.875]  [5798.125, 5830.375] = 1.03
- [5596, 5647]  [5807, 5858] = 0.99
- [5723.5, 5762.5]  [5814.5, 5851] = 1.02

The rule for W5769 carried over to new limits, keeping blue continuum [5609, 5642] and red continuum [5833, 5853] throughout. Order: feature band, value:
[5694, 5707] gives 0.3 Ang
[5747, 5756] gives 0.2 Ang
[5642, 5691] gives 0.2 Ang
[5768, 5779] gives 0.2 Ang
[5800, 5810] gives -0.2 Ang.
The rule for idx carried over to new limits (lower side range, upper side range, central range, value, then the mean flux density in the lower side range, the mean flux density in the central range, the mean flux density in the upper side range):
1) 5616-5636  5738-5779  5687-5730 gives 0.30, 10.2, 9.97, 9.92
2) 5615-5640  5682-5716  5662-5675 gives -0.22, 10.2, 10.2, 9.92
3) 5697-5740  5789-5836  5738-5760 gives 0.27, 9.98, 9.94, 10.2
